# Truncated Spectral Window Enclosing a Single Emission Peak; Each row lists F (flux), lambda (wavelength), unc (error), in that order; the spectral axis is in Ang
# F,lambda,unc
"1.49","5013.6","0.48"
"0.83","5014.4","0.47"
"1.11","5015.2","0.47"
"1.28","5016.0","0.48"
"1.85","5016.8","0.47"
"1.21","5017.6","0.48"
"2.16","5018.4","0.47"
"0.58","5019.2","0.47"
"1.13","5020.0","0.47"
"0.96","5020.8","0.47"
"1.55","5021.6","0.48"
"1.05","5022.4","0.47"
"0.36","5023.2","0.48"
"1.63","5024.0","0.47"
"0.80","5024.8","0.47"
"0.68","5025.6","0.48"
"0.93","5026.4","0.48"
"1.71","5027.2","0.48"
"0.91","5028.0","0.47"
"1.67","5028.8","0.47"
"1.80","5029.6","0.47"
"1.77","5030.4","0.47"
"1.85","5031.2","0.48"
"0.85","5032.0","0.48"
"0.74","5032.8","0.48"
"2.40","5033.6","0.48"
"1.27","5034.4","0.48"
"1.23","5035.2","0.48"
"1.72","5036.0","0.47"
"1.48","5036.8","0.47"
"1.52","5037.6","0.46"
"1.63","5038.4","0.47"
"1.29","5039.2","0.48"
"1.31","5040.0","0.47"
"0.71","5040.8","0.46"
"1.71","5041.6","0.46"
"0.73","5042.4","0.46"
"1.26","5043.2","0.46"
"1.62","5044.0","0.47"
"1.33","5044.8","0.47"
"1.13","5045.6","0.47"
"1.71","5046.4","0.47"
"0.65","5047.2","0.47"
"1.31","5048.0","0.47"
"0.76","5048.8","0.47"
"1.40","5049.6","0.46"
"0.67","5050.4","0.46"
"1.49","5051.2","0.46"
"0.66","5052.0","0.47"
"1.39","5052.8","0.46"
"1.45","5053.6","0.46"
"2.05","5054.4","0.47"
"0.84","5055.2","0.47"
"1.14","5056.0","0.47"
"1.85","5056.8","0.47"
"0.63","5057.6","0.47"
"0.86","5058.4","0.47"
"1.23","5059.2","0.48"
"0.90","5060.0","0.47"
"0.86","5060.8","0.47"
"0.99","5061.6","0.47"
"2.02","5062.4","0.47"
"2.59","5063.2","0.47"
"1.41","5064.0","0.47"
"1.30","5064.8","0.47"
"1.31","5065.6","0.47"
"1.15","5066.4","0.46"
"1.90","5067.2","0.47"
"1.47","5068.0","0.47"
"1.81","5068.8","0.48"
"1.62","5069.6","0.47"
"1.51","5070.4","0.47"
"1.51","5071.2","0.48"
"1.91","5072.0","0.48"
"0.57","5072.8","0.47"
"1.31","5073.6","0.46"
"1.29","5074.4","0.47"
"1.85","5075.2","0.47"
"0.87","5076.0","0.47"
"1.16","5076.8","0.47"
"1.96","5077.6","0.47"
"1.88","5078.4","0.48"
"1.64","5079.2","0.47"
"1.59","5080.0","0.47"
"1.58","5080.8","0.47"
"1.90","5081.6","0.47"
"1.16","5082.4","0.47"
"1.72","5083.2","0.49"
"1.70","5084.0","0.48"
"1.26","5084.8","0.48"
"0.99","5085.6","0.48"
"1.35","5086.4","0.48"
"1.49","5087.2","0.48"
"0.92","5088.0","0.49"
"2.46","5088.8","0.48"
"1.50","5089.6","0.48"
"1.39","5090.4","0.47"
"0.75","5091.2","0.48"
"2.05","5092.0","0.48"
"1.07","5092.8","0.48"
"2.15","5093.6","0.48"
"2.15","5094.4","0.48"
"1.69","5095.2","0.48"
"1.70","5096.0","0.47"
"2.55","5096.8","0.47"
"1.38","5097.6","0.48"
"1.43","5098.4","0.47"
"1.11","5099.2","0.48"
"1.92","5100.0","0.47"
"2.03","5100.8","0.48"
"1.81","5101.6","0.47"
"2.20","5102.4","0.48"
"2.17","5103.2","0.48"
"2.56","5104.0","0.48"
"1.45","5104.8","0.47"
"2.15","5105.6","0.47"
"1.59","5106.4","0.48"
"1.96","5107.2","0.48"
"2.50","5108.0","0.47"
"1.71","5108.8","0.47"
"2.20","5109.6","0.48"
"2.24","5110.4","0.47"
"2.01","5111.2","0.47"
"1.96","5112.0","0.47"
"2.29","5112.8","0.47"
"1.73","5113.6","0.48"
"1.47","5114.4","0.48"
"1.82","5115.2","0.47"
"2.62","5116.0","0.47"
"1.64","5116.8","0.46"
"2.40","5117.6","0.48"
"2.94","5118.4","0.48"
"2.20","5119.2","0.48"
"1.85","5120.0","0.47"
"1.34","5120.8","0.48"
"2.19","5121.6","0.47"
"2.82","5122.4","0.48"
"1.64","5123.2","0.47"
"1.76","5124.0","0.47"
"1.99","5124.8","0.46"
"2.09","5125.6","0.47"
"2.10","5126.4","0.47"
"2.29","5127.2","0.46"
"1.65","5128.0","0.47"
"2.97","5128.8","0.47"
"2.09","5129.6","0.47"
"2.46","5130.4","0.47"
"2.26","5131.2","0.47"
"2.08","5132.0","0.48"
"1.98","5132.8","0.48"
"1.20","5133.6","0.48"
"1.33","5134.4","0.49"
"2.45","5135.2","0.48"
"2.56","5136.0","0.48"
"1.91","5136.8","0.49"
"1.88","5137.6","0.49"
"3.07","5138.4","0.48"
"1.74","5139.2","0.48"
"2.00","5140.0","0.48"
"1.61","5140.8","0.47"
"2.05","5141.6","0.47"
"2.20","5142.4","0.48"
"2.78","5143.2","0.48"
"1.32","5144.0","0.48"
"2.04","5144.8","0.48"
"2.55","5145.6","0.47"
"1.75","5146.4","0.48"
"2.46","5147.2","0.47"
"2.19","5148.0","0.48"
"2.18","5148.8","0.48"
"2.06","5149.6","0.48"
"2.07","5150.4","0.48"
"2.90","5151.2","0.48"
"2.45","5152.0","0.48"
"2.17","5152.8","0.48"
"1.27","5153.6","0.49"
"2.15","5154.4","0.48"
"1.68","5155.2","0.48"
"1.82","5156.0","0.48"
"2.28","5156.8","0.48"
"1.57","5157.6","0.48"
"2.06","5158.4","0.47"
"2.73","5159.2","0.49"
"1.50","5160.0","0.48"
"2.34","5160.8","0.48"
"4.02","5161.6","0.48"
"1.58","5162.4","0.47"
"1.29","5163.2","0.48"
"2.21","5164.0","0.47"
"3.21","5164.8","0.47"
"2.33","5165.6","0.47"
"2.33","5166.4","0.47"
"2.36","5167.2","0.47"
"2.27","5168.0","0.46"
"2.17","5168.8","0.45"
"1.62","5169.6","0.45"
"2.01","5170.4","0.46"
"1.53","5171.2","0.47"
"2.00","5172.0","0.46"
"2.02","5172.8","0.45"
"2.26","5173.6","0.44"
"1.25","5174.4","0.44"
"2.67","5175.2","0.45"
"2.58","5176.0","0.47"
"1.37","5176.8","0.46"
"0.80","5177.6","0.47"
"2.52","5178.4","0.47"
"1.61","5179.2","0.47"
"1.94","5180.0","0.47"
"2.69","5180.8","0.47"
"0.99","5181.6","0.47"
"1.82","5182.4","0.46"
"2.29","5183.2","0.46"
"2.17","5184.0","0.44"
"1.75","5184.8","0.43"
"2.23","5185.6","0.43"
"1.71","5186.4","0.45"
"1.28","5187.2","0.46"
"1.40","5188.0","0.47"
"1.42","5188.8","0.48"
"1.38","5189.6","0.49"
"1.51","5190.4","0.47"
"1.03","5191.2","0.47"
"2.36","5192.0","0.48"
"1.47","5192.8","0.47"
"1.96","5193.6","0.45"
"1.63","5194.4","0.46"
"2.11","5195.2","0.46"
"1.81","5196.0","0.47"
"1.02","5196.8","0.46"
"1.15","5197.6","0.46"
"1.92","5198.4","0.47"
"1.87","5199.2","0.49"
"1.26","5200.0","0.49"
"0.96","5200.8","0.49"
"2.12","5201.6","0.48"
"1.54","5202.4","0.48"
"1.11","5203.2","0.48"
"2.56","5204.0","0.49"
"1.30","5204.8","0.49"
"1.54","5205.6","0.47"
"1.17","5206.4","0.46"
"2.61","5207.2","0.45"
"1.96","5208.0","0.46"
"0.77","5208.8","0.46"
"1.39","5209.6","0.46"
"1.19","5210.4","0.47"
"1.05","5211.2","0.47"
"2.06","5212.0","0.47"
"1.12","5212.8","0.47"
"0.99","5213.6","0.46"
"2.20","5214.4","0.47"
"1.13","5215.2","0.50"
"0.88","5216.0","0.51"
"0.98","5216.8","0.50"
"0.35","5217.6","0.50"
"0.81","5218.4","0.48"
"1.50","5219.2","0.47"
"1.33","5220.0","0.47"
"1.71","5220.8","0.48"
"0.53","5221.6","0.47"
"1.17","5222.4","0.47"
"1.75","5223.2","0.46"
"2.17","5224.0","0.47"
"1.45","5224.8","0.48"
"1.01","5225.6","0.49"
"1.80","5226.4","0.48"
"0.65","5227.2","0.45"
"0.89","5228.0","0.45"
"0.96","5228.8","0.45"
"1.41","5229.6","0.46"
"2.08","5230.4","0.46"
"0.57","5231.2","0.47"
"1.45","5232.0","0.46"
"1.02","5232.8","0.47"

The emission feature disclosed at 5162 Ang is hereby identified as C III] 1909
